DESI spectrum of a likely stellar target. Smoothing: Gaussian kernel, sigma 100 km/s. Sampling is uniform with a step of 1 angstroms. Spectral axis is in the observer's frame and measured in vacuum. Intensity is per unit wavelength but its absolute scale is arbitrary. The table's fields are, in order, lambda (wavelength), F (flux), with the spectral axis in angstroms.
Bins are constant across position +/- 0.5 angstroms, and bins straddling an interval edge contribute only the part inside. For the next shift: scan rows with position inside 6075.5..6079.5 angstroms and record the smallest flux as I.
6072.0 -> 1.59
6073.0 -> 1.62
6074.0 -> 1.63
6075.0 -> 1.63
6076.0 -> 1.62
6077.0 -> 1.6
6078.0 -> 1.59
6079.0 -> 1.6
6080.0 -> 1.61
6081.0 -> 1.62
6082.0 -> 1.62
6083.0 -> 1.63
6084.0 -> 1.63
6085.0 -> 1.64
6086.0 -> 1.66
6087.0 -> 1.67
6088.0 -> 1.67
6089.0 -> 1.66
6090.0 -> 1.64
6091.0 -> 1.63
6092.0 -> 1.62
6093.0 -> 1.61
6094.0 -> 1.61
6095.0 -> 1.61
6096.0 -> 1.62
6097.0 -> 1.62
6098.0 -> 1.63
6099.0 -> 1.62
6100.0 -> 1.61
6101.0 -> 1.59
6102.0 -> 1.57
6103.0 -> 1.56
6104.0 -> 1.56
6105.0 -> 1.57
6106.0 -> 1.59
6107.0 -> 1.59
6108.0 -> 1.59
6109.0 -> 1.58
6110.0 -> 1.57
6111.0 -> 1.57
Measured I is 1.59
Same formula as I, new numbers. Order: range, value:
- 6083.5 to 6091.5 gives 1.63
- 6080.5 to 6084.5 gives 1.62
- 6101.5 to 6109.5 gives 1.56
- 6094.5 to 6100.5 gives 1.61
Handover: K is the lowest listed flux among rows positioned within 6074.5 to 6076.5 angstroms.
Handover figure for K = 1.62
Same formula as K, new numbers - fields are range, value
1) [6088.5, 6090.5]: 1.64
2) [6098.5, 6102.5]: 1.57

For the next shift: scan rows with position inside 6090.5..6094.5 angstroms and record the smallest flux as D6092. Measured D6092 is 1.61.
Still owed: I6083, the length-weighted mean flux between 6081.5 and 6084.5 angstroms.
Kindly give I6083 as 1.63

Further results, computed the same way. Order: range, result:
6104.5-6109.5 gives 1.58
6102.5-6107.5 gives 1.57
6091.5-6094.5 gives 1.61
